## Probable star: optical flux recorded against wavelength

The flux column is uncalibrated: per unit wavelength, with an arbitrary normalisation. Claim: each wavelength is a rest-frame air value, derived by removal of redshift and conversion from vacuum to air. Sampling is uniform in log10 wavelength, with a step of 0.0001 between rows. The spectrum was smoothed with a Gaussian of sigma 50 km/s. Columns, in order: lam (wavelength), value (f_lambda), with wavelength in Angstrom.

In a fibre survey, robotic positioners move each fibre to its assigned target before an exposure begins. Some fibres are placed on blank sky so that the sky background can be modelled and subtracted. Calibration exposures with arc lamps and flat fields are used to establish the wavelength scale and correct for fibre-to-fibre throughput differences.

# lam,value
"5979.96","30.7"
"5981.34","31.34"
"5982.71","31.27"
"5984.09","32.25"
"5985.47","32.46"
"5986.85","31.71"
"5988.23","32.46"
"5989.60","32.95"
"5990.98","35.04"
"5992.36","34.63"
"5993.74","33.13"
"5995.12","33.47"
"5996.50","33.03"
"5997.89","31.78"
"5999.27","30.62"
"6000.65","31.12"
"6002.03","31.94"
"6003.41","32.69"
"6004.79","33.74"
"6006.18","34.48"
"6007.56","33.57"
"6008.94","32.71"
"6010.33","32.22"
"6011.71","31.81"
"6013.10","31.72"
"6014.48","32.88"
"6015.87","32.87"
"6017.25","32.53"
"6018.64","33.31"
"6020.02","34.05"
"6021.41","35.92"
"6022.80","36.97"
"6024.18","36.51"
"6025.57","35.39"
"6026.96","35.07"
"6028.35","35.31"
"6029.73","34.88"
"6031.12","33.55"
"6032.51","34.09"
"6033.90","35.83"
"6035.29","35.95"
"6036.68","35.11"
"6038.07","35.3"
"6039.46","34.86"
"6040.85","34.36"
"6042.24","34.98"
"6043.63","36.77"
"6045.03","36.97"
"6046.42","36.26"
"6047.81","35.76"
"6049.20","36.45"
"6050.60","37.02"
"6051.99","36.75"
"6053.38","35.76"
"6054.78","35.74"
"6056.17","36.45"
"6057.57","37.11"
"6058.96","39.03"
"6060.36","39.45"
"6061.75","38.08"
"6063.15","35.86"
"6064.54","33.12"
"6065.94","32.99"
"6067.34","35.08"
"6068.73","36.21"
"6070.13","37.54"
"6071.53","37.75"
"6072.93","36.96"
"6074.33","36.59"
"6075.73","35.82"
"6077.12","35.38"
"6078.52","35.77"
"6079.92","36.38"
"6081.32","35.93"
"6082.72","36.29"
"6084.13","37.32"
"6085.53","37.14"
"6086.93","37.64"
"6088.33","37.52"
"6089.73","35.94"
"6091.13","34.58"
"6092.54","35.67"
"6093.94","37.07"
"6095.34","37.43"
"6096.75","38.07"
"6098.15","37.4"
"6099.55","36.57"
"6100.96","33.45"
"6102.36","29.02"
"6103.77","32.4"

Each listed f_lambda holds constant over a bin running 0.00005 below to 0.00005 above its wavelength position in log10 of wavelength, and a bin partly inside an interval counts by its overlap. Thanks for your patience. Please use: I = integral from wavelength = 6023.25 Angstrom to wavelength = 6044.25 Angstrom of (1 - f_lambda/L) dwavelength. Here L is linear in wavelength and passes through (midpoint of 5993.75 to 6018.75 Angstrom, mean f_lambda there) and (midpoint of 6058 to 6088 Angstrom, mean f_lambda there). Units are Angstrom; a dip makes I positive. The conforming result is -0.6 Angstrom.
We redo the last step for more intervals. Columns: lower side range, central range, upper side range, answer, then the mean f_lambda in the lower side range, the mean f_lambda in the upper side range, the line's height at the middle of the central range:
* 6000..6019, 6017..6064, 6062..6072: -2.2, 32.7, 35.6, 34.2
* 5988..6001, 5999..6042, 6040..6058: 0.6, 32.9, 36.1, 34.4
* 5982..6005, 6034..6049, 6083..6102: -0.5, 32.6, 36.5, 34.5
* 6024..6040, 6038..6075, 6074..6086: -0.6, 35.1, 36.3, 35.7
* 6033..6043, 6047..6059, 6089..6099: -0.3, 35.2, 36.6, 35.6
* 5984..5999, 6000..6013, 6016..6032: 0.4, 32.9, 34.8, 33.8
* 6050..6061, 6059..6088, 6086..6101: 0.4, 37.2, 36.6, 36.9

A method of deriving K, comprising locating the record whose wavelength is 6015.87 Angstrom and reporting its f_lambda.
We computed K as 32.87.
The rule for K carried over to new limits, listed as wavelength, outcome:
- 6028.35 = 35.31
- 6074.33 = 36.59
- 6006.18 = 34.48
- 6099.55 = 36.57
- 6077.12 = 35.38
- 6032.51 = 34.09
